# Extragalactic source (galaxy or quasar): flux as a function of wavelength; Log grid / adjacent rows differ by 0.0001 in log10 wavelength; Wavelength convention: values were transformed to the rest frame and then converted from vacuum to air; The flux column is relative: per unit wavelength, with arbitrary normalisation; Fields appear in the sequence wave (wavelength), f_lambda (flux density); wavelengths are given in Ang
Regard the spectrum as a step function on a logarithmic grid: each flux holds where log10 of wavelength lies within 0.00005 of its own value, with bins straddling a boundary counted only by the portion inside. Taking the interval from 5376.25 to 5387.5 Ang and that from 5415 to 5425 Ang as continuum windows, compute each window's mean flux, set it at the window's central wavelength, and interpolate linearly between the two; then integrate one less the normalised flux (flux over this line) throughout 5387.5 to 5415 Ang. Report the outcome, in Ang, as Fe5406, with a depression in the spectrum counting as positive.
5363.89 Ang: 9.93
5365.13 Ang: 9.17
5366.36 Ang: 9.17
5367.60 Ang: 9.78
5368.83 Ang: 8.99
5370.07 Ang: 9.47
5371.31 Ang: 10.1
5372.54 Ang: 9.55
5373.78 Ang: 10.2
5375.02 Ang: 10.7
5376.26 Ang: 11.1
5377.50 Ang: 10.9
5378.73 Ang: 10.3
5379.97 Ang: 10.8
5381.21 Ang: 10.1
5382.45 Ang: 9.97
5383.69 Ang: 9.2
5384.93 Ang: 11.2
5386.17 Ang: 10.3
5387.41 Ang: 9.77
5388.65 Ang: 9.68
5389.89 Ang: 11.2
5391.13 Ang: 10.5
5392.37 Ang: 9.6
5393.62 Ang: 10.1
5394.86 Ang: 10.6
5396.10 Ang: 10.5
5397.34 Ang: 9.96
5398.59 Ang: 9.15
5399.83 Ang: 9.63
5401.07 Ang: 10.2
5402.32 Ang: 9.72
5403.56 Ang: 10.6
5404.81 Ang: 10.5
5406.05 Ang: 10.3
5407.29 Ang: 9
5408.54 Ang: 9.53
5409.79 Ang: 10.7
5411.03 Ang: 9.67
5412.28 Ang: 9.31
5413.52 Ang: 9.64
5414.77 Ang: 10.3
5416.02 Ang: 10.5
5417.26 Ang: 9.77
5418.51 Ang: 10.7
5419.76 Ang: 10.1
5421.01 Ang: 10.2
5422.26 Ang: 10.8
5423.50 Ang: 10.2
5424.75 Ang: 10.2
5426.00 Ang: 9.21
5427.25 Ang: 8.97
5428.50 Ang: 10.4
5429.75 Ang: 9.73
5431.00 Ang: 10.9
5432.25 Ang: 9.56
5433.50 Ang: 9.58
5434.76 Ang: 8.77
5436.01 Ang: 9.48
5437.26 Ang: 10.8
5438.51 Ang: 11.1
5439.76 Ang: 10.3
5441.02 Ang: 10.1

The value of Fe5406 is 0.9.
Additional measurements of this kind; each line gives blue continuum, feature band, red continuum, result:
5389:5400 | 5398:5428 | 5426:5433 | 0.1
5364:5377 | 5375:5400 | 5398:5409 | -1.0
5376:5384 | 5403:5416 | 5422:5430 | 0.1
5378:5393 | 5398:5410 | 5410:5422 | 0.3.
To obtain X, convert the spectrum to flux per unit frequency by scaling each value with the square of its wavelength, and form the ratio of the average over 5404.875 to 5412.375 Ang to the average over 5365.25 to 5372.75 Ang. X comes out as 1.1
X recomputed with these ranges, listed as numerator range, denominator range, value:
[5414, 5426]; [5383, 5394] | 1.02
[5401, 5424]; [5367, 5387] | 1.01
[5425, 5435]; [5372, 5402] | 0.96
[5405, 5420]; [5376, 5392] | 0.97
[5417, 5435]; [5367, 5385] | 1.00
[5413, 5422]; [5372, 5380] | 0.99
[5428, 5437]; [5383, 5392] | 0.97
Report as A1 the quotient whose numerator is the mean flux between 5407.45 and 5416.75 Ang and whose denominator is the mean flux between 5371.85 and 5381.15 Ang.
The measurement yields 0.94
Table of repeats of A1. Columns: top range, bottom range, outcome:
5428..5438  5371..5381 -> 0.95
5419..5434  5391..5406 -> 0.99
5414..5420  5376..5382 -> 0.97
